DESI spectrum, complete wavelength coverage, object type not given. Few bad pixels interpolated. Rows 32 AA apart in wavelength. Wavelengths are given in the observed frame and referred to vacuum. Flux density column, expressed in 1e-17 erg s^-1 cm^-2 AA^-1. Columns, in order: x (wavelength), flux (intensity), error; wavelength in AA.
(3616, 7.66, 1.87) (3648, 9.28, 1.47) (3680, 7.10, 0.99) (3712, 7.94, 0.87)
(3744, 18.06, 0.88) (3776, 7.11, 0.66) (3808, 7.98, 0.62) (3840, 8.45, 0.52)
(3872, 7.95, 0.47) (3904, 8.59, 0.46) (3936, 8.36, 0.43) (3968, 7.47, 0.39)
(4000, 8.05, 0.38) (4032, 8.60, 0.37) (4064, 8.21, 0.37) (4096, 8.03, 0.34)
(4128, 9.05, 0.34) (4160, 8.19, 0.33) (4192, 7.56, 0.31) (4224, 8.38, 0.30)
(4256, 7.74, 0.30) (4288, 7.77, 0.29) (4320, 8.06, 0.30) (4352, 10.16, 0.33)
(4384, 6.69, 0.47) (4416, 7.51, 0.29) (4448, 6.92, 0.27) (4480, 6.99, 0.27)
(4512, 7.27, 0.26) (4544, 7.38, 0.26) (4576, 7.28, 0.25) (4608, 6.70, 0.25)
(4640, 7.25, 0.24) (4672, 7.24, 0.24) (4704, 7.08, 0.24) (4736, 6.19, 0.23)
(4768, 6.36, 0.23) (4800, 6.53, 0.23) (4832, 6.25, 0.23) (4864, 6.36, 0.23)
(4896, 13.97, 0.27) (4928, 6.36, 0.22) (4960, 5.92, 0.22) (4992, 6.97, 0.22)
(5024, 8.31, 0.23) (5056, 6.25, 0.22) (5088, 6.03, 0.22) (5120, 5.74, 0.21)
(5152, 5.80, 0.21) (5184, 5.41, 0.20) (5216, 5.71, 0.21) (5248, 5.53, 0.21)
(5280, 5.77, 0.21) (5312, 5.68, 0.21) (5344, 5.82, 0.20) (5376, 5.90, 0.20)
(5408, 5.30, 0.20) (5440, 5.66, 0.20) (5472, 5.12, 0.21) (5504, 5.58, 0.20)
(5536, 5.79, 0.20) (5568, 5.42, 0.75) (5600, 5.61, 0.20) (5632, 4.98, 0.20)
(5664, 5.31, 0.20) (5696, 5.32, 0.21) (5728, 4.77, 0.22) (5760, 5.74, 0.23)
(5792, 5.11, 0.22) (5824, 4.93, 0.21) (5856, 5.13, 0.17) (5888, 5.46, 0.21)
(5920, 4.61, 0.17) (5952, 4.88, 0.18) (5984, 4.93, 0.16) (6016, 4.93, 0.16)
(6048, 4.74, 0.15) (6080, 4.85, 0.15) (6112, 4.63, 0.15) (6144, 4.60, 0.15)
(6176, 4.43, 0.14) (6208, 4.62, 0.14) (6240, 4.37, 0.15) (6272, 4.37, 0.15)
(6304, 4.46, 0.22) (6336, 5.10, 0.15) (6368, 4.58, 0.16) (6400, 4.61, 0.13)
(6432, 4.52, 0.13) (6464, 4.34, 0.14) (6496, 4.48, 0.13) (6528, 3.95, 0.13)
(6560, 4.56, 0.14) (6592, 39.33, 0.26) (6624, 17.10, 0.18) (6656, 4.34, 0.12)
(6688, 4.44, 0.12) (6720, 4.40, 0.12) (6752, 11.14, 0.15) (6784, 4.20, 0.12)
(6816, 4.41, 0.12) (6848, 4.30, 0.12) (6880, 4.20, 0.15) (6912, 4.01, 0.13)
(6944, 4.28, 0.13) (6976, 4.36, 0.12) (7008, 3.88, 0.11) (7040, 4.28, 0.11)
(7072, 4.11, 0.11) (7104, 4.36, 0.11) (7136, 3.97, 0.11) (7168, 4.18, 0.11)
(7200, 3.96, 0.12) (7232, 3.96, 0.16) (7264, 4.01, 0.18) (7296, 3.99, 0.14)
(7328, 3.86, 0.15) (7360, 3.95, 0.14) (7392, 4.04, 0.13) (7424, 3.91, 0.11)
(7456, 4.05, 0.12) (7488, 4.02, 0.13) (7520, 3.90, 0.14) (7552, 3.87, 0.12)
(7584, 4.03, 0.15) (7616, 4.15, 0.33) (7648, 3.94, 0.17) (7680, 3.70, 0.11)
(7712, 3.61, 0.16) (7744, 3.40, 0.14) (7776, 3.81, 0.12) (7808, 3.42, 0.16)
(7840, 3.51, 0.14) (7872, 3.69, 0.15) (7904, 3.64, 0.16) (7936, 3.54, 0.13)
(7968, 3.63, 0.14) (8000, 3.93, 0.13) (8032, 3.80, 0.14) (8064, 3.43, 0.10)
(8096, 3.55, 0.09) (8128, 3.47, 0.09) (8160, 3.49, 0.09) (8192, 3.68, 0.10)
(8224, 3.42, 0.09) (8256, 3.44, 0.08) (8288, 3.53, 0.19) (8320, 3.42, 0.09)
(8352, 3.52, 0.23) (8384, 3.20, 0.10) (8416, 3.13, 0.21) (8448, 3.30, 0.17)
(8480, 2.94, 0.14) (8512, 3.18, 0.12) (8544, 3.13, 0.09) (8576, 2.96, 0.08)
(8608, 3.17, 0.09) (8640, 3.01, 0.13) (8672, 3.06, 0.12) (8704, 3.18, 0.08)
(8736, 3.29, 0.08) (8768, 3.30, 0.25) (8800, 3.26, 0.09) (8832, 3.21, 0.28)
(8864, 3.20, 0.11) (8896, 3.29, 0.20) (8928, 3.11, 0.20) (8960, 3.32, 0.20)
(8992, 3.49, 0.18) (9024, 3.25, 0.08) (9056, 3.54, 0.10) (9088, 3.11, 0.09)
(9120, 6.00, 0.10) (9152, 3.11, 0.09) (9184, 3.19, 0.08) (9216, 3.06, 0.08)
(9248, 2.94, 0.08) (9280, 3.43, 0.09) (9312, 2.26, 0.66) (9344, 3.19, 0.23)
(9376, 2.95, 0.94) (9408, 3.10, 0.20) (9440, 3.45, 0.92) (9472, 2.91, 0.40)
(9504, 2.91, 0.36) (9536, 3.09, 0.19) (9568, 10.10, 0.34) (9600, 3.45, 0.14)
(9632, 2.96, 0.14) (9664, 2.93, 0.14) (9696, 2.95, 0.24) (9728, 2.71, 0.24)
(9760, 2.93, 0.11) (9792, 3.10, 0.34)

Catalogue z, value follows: 0.004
